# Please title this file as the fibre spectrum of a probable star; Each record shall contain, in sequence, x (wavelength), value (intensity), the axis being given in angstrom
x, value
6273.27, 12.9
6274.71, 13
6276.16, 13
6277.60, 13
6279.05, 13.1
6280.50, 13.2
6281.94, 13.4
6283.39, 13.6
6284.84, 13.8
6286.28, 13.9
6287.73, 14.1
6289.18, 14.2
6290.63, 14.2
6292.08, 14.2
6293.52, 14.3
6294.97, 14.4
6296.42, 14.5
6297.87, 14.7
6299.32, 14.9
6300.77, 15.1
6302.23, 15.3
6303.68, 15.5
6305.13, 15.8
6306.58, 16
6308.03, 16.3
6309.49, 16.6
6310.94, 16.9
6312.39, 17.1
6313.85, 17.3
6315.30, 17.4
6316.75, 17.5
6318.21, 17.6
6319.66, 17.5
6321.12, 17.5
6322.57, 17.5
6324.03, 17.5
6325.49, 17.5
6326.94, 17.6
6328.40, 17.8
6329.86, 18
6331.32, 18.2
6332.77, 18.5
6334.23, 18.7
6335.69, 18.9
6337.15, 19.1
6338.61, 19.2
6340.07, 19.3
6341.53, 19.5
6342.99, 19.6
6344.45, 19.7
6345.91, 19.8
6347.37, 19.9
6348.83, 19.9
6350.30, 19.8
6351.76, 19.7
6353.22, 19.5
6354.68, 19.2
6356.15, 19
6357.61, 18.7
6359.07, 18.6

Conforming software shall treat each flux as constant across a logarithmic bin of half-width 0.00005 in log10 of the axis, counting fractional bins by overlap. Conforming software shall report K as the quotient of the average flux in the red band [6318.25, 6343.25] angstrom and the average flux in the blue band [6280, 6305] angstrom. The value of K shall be 1.27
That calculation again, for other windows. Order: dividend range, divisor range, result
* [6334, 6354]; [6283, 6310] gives 1.32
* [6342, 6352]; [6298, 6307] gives 1.29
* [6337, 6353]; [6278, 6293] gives 1.42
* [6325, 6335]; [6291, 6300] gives 1.25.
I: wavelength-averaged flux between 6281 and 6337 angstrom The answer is 16.2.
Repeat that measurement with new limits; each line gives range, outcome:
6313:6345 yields 18.2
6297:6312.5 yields 15.8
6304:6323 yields 17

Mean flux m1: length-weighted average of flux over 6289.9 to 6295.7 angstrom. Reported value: 14.3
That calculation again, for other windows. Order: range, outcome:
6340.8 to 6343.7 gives 19.6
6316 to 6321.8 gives 17.5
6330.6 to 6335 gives 18.5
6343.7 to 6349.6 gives 19.8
